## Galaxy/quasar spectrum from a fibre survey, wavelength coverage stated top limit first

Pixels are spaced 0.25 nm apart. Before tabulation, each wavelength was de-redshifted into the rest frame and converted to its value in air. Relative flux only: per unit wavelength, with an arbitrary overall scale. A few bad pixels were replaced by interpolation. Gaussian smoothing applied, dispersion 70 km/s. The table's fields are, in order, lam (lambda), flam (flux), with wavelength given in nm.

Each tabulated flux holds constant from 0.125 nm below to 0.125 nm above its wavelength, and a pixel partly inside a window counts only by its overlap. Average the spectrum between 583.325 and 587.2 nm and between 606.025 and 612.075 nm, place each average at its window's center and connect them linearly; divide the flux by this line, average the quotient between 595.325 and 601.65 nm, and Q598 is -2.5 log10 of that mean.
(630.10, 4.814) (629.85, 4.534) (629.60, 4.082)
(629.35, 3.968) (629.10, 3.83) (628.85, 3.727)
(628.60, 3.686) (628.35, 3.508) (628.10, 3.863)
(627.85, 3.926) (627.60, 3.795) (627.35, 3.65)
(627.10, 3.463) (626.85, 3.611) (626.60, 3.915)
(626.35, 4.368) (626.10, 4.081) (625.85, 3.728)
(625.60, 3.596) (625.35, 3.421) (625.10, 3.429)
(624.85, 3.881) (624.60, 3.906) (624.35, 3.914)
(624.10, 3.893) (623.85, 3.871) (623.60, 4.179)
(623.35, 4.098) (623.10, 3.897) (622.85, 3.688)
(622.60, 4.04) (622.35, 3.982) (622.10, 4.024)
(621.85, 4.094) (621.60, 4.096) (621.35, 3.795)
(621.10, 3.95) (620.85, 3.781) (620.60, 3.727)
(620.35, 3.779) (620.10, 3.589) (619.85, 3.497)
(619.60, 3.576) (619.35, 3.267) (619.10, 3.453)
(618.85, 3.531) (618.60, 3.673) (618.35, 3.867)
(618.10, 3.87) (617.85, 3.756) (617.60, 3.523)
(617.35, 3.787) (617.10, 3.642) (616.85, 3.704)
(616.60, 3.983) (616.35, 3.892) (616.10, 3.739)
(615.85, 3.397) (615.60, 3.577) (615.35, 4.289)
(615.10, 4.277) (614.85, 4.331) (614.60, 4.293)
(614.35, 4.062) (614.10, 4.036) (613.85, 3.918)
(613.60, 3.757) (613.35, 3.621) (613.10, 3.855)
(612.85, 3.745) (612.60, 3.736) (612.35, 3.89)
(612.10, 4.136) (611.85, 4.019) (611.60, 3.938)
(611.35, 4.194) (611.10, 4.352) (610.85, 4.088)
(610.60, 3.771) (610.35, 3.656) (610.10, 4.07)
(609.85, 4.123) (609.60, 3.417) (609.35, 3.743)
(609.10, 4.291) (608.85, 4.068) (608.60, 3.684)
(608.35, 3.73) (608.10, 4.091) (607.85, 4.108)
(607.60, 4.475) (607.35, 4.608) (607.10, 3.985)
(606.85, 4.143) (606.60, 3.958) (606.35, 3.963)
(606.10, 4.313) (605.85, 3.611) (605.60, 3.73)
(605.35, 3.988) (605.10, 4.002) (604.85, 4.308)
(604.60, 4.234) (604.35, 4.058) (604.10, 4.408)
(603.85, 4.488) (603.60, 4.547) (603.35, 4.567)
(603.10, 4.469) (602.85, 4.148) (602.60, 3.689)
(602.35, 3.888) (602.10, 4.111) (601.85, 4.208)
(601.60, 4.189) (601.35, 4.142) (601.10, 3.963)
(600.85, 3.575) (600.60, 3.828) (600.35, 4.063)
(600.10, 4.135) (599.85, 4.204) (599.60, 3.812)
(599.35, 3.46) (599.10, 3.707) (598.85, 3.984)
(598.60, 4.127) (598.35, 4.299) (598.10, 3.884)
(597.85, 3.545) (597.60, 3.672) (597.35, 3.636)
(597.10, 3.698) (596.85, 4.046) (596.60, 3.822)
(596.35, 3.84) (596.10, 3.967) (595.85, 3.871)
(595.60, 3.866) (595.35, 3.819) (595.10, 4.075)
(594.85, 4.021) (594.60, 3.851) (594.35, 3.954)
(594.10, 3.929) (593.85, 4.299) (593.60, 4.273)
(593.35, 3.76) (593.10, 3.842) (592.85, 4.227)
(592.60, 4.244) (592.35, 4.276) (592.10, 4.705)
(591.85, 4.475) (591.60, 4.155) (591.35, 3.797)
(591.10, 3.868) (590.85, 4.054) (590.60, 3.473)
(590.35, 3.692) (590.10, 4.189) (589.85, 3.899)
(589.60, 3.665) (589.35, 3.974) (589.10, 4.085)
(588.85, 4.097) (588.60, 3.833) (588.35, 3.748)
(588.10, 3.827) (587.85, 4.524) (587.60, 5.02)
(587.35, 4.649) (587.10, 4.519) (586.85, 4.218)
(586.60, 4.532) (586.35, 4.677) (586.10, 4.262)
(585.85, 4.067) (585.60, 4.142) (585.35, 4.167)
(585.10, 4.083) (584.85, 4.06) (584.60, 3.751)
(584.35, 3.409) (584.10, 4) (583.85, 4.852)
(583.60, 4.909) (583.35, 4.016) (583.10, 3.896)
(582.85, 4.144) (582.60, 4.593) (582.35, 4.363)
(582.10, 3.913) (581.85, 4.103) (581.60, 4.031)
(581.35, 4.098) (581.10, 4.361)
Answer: 0.06 mag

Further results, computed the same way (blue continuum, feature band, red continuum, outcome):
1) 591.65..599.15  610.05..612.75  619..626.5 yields -0.02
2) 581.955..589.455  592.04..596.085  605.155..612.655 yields 0.02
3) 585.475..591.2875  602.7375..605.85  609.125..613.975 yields -0.07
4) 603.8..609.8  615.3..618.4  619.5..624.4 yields 0.05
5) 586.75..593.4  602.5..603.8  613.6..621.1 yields -0.09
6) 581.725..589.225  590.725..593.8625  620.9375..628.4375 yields 0.00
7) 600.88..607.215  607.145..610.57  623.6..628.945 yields 0.01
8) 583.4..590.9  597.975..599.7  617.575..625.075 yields 0.04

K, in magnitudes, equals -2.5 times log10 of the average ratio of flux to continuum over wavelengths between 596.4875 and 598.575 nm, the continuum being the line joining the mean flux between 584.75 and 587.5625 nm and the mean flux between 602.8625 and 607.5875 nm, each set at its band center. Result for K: 0.11 mag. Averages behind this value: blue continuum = 4.33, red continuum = 4.19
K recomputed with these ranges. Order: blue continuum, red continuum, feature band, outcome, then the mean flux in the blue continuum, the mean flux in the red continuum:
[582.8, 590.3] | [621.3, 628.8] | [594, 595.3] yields 0.04 mag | 4.17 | 3.85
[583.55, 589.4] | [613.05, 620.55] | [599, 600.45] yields 0.04 mag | 4.22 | 3.78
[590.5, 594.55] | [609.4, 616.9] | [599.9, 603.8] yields -0.03 mag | 4.08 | 3.93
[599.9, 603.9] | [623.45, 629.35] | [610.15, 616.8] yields 0.01 mag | 4.12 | 3.8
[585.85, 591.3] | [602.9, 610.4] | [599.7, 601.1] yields 0.04 mag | 4.13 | 4.1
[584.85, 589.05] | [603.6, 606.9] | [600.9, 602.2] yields 0.01 mag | 4.26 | 4.11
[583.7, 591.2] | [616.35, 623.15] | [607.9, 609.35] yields -0.02 mag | 4.11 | 3.76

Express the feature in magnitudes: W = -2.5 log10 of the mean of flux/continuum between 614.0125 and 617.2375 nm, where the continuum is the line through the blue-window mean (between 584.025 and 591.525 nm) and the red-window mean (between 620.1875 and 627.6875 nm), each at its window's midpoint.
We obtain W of -0.01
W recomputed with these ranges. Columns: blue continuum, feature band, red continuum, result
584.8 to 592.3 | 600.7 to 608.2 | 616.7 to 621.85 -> -0.057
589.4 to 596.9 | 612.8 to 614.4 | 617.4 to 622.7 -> -0.011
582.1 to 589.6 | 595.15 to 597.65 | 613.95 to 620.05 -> 0.063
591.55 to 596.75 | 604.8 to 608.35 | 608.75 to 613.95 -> -0.031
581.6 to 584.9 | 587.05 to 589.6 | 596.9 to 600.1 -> -0.036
